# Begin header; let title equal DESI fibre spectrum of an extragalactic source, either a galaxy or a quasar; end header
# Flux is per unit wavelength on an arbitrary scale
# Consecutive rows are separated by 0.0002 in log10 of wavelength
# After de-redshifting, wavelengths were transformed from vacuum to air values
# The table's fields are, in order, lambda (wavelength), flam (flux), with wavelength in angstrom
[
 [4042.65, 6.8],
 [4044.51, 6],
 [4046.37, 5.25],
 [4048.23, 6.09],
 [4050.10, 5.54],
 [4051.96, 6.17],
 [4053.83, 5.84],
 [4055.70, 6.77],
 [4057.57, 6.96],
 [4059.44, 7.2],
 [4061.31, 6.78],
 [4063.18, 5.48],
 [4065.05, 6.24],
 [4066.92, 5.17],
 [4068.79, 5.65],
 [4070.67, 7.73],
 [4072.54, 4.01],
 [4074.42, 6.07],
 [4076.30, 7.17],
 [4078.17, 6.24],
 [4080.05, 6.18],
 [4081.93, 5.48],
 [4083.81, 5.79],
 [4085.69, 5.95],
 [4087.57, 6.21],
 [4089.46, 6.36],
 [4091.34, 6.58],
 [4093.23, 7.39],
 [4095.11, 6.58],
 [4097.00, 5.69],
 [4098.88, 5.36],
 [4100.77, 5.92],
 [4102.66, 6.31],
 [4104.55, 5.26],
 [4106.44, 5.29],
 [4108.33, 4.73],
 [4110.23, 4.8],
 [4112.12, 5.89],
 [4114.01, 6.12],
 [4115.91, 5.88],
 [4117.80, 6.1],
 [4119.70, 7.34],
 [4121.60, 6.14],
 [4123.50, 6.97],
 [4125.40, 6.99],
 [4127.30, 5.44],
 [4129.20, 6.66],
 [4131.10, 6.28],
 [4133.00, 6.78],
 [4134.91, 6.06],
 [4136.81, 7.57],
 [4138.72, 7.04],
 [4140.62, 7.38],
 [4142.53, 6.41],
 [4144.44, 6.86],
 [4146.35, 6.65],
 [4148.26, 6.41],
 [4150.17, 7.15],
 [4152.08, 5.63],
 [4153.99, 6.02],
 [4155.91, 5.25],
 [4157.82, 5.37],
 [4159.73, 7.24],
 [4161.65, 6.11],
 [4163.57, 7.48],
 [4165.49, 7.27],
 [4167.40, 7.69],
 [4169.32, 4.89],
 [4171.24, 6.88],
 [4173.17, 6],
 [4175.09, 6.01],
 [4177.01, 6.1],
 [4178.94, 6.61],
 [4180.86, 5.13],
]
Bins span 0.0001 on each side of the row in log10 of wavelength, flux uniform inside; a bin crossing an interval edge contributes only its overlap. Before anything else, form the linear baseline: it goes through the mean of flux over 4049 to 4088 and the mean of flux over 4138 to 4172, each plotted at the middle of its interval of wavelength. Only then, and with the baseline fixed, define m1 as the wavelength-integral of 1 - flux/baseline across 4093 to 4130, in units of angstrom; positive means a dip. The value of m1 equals 1.8 angstrom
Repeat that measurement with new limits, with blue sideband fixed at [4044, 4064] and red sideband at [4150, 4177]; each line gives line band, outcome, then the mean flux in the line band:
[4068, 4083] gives 0.4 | 6.07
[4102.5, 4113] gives 1.6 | 5.31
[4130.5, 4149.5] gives -1.4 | 6.76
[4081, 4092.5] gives 0.3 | 6.08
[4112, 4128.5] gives -0.2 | 6.35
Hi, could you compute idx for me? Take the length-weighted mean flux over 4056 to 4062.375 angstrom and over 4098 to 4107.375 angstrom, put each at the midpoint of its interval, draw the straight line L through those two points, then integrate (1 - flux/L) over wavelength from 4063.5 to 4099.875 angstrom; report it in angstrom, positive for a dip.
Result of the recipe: 0.9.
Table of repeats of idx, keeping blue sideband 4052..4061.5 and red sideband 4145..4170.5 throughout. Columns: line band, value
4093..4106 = 1.1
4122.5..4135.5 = 0.0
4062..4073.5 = 1.5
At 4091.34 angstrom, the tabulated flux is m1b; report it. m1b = 6.58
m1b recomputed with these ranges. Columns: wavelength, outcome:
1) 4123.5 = 6.97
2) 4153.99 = 6.02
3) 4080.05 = 6.18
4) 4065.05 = 6.24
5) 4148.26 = 6.41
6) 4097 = 5.69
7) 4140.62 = 7.38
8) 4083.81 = 5.79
